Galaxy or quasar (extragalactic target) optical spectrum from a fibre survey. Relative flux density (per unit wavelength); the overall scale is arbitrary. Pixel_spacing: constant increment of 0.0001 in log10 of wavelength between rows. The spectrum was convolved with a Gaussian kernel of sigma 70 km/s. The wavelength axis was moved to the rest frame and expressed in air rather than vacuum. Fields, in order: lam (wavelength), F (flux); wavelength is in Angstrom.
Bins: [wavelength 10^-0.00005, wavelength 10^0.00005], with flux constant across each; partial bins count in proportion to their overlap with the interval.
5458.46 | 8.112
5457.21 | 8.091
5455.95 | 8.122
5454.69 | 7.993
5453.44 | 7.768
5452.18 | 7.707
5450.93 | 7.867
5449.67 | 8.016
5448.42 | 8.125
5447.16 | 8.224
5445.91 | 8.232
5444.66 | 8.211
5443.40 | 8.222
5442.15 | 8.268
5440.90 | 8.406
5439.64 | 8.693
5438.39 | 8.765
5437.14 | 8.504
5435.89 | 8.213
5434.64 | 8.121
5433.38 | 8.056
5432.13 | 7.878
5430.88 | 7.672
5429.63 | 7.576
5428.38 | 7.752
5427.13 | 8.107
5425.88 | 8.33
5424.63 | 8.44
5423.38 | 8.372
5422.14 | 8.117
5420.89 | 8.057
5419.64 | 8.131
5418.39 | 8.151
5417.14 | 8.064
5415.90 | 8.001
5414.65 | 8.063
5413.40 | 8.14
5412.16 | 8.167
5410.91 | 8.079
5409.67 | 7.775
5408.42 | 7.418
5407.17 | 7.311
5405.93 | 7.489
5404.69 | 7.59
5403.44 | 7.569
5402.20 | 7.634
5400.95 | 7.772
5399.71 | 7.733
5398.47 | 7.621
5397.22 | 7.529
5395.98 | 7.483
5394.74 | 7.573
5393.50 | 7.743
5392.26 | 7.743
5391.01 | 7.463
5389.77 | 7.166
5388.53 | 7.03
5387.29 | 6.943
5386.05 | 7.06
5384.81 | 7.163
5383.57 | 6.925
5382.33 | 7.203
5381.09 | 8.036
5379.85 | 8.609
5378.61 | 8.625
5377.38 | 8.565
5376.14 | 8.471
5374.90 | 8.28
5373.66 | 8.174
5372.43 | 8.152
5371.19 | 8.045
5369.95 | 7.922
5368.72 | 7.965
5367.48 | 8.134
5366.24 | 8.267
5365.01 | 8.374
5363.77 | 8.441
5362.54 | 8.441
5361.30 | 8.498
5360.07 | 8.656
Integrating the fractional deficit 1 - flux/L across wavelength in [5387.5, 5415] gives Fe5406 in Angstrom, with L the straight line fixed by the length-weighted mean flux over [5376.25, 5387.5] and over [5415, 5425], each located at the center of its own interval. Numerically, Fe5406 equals 1.14 Angstrom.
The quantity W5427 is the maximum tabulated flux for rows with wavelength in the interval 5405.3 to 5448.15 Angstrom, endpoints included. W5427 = 8.765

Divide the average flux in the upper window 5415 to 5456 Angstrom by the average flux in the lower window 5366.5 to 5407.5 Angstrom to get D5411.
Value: 1.05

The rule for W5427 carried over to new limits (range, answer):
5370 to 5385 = 8.625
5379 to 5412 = 8.609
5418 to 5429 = 8.44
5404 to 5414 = 8.167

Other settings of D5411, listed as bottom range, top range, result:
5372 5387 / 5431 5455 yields 1.03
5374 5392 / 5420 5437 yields 1.05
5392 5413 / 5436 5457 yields 1.07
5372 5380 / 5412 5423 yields 0.96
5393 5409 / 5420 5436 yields 1.06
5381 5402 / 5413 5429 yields 1.10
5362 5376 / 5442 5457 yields 0.98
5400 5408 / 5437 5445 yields 1.12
